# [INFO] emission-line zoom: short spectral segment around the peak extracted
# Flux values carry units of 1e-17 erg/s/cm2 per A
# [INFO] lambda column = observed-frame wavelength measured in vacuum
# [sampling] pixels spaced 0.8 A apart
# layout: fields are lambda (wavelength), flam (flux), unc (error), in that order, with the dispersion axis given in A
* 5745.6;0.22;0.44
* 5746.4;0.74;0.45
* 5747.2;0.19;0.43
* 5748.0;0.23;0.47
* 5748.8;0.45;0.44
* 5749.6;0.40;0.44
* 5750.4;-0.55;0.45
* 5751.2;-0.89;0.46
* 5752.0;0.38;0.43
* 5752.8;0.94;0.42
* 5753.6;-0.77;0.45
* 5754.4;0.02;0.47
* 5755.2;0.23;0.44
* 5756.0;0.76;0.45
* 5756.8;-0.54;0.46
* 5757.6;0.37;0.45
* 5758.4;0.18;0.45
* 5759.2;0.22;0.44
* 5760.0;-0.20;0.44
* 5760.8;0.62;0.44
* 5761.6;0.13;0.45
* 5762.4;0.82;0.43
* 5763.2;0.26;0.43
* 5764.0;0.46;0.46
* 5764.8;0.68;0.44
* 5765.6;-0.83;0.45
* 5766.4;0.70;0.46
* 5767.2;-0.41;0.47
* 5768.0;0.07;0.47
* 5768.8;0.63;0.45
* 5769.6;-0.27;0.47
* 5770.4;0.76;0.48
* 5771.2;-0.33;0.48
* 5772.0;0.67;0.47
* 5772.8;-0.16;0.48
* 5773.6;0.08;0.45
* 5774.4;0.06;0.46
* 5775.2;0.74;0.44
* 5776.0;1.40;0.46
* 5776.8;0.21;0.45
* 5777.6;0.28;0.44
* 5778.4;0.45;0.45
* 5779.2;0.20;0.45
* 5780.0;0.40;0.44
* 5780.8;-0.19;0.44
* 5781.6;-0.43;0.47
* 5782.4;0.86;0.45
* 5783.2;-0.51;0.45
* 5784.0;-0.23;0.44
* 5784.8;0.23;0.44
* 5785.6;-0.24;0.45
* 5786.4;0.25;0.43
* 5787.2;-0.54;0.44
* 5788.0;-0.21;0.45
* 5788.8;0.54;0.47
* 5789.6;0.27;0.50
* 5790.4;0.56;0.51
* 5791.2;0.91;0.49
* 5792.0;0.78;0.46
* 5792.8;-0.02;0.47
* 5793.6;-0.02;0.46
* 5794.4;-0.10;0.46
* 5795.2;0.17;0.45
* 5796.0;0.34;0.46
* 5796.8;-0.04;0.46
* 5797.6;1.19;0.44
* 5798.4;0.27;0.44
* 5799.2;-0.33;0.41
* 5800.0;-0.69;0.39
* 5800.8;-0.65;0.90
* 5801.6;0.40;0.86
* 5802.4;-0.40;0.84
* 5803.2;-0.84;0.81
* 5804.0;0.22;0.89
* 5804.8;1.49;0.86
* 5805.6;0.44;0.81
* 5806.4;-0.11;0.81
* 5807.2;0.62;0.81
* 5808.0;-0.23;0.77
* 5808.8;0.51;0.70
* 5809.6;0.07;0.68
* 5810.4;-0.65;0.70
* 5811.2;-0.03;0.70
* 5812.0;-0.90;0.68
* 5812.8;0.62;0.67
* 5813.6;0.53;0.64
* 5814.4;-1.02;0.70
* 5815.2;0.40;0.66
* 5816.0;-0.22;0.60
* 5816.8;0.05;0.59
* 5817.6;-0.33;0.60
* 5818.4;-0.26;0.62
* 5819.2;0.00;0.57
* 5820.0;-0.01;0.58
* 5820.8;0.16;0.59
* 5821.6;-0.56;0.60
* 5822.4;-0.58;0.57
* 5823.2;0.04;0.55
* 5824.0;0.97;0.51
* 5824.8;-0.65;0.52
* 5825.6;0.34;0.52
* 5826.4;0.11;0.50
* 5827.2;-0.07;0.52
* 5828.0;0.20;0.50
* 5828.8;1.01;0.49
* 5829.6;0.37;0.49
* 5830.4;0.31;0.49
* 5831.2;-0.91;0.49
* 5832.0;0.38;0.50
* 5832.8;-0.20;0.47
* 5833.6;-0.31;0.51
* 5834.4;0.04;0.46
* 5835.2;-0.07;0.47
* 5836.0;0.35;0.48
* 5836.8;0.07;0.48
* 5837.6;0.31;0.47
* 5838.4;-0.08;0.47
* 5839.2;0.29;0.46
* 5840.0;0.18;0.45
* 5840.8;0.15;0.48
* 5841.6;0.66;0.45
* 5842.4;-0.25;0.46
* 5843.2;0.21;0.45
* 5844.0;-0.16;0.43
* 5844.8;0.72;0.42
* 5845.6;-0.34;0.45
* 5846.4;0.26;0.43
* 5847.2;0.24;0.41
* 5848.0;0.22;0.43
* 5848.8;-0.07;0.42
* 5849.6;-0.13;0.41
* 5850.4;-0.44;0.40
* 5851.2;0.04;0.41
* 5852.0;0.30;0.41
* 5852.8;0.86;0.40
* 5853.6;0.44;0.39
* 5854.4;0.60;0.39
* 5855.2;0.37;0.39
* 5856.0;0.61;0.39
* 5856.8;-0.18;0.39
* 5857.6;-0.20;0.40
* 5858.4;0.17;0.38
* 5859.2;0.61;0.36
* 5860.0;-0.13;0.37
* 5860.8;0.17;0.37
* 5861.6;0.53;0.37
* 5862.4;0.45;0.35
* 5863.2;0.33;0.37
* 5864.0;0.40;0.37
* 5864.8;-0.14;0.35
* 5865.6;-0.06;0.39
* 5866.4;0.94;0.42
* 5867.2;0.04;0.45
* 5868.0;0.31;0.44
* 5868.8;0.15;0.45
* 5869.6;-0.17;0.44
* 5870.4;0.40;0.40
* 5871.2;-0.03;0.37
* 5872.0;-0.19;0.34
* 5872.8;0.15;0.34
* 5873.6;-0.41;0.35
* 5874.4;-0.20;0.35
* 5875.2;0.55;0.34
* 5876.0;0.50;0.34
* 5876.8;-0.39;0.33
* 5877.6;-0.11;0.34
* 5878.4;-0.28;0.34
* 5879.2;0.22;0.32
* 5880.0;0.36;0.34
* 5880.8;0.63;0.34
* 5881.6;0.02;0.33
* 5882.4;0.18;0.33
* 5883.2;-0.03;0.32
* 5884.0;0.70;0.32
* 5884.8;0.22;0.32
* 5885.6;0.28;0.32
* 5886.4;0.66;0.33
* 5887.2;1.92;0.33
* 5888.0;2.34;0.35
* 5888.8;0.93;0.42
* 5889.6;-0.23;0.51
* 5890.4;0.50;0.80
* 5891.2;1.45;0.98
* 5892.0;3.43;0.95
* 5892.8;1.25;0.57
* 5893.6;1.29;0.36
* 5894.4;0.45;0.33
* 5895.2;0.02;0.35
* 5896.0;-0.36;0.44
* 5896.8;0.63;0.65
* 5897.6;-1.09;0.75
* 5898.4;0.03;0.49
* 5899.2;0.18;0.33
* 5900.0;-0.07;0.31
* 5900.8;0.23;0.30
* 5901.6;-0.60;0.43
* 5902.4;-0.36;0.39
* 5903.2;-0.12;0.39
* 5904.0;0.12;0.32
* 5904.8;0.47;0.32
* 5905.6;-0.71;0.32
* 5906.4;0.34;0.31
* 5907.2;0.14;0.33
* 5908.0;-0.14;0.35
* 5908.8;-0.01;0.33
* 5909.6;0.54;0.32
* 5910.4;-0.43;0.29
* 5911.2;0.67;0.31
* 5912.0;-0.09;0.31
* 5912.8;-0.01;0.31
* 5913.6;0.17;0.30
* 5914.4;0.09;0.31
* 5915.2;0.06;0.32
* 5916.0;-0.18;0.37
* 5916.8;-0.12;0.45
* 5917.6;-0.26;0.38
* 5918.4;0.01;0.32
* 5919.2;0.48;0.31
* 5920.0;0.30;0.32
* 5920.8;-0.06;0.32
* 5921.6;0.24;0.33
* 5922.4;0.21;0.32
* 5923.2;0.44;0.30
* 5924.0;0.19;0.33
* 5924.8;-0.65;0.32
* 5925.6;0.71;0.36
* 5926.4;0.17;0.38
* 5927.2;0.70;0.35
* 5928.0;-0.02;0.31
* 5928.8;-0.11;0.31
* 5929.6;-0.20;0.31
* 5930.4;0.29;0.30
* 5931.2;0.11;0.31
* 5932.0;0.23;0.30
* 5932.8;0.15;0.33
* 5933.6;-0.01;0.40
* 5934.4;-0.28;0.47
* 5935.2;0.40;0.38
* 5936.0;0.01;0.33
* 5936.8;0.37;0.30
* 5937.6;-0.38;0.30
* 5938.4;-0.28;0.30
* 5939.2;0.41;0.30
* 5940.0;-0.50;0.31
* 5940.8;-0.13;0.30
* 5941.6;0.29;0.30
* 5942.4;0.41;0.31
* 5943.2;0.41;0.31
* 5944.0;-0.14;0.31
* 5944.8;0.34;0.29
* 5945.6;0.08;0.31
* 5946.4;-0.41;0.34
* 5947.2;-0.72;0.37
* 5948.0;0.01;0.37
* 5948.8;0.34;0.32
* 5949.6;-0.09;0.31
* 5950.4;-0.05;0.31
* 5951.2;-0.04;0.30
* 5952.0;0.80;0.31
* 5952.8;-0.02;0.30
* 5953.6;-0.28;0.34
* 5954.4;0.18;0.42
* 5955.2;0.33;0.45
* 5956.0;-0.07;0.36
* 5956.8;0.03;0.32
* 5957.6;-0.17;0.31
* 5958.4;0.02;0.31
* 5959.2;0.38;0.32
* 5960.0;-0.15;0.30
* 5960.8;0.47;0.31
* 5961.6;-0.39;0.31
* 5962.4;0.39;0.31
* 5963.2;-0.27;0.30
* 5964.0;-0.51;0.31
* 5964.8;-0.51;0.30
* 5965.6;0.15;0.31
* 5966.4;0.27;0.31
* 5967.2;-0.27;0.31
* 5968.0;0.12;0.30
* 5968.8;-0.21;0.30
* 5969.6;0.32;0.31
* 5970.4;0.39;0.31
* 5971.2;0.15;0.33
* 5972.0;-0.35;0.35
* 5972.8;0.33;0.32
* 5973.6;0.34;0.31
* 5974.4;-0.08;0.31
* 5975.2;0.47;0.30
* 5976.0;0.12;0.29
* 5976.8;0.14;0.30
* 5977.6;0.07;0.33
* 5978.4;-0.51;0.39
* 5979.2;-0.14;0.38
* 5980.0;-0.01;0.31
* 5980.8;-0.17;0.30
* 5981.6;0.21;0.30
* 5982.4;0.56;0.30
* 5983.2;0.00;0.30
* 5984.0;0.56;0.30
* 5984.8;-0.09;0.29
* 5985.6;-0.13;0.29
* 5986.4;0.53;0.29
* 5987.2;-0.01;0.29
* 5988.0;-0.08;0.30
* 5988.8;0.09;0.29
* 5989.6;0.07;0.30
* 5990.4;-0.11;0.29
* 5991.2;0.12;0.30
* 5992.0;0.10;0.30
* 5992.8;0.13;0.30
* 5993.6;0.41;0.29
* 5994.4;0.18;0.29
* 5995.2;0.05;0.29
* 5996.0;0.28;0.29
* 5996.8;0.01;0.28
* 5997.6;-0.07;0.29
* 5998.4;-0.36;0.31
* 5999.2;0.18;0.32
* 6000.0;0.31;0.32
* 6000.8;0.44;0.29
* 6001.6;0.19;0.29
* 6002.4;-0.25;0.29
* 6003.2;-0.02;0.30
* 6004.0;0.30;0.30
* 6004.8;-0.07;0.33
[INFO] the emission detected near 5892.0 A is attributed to [O II]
